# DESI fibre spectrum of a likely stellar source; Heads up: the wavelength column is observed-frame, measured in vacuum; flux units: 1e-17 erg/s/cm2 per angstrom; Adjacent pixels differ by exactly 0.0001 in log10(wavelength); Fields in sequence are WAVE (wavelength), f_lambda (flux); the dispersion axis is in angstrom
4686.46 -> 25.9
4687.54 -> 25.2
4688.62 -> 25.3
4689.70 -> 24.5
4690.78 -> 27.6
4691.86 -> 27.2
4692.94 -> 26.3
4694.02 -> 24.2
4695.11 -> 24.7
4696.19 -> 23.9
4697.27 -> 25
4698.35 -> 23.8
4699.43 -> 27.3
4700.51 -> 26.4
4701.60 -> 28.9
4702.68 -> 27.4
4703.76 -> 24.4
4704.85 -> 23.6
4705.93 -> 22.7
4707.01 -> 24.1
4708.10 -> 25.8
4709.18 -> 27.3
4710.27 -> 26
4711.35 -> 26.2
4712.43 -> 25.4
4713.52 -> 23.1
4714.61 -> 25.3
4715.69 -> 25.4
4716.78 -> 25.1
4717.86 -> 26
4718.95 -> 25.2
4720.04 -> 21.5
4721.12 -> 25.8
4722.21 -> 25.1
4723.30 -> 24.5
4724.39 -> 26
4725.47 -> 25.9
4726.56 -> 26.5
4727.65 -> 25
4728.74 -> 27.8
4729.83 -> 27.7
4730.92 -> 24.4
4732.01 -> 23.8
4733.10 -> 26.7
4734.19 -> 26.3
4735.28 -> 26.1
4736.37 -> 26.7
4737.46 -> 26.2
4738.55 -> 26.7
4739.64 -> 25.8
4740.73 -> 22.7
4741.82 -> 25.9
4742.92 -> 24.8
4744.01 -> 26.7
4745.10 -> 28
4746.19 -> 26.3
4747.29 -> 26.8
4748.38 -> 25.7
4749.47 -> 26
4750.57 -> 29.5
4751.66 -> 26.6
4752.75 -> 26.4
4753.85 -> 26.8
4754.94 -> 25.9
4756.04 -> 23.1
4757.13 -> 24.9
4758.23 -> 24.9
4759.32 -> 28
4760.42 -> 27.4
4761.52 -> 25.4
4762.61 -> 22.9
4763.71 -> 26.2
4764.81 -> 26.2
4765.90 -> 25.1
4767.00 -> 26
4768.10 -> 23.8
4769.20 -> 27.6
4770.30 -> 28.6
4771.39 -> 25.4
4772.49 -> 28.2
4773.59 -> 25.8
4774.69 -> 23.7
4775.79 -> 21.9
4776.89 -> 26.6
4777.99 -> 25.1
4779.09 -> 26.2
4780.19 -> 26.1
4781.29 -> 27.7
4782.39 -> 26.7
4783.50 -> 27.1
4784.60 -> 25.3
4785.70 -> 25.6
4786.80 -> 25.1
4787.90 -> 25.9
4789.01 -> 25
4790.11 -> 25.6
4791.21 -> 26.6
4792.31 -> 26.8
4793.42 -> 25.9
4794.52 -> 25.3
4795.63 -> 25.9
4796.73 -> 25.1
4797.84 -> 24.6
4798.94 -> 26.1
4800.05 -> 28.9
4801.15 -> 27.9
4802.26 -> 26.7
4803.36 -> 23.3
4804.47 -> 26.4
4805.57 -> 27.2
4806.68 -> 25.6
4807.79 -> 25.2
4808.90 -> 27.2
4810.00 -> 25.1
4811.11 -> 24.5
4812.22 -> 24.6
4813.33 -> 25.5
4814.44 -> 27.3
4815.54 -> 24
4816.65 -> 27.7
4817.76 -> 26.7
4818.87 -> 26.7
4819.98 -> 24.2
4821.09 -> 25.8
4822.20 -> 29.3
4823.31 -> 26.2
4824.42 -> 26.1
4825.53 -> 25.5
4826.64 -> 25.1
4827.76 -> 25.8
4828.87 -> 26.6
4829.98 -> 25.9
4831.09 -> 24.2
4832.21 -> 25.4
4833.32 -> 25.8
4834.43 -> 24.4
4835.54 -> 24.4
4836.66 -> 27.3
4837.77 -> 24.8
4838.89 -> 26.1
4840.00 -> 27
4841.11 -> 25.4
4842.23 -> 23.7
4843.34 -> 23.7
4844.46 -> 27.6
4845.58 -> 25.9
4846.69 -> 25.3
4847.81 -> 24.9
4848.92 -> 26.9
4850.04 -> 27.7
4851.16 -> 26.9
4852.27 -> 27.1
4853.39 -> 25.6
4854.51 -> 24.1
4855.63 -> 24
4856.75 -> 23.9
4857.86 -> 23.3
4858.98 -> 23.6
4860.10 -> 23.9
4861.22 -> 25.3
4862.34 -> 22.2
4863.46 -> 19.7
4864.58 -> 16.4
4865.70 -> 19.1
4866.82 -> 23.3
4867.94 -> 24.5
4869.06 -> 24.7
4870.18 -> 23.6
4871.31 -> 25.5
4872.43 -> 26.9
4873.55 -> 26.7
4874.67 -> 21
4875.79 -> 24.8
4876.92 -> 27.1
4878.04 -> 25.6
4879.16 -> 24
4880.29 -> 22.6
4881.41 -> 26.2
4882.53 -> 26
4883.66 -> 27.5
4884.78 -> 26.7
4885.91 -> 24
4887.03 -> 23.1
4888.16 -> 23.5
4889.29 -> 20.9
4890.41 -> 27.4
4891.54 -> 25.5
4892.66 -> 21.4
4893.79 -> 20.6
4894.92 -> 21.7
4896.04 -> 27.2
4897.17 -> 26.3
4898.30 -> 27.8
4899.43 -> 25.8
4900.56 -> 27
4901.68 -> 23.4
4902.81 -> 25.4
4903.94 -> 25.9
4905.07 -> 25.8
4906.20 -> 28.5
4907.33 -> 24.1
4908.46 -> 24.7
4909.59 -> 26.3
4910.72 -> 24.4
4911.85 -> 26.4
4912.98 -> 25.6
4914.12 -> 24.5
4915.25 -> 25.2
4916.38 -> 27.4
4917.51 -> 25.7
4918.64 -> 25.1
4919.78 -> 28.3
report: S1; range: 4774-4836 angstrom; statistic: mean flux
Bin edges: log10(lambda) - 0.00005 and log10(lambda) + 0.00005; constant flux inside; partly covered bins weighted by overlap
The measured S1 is 25.8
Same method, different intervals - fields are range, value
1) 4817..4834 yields 26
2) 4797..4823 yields 26.1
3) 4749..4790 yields 25.9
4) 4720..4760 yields 25.9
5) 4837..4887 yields 24.7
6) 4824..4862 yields 25.4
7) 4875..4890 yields 24.7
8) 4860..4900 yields 24.1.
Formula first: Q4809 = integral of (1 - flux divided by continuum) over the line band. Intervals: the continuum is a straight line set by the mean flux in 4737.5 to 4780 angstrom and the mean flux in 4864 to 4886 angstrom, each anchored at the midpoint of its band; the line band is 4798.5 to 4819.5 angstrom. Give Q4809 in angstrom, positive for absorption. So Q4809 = -0.8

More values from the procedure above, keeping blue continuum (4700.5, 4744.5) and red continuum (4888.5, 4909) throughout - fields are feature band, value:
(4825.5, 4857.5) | -0.5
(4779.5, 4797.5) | -0.5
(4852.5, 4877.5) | 1.4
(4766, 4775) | -0.3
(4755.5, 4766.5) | 0.0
